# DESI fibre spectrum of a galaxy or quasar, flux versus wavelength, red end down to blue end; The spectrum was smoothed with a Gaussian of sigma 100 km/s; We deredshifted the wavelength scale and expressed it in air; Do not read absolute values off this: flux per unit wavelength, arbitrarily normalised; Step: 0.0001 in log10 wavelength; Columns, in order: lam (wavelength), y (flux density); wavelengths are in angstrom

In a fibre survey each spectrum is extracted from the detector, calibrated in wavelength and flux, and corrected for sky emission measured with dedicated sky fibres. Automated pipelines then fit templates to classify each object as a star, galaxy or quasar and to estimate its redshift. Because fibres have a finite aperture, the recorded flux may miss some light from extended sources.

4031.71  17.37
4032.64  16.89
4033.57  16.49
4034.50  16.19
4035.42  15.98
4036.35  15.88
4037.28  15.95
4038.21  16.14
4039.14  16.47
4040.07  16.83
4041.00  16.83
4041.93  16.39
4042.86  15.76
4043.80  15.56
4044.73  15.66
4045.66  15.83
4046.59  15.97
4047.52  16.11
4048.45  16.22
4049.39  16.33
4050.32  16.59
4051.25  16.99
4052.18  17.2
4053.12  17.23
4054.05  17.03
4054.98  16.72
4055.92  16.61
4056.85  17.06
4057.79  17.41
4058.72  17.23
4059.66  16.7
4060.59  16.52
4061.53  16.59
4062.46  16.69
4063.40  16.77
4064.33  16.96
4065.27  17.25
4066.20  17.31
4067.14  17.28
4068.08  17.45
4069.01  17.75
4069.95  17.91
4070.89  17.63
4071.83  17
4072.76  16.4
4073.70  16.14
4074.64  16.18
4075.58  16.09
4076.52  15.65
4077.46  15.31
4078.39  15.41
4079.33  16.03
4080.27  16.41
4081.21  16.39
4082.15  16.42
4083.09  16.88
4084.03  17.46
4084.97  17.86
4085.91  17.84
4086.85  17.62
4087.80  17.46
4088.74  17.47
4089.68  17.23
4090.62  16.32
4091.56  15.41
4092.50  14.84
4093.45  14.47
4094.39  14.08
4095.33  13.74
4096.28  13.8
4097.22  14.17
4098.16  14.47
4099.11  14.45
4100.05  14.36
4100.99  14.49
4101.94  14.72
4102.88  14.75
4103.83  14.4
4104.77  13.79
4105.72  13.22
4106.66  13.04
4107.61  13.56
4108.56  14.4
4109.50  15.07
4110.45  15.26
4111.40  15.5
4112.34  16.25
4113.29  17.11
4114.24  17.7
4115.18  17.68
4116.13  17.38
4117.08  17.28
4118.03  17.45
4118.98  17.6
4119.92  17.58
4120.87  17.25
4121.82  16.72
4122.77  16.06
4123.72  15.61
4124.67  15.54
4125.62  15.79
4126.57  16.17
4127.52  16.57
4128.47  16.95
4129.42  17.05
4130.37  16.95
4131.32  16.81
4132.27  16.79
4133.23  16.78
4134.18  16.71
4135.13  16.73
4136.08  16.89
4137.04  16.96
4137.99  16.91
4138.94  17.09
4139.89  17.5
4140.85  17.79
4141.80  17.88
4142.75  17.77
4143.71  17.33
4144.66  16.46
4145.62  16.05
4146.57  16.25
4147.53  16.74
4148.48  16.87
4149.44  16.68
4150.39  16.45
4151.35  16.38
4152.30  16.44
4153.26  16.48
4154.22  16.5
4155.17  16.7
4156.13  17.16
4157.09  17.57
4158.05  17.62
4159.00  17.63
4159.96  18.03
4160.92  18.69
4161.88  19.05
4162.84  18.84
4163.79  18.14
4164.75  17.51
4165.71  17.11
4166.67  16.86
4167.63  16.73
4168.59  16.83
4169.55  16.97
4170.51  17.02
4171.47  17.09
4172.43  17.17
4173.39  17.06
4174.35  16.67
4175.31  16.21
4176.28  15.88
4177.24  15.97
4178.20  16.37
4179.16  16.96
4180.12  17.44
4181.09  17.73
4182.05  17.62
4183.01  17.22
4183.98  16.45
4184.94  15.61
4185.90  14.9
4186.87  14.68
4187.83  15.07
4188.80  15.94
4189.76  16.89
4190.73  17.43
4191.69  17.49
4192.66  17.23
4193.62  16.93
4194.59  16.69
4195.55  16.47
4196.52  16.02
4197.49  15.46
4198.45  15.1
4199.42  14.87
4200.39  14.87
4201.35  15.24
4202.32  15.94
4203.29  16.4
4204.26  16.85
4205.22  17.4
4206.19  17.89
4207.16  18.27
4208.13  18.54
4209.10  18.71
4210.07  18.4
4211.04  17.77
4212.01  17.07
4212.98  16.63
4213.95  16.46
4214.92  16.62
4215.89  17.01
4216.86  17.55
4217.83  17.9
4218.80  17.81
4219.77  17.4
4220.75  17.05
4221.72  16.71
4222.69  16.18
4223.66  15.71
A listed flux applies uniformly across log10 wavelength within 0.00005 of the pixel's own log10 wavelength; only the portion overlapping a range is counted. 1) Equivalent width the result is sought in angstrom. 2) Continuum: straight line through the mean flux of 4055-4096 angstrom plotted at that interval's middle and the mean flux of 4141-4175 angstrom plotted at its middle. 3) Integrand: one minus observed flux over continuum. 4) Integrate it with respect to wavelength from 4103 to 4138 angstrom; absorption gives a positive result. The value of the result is 1.5 angstrom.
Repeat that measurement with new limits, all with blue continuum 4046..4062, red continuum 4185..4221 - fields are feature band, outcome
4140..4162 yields -0.54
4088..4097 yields 0.77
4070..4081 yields 0.30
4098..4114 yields 1.95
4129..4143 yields -0.31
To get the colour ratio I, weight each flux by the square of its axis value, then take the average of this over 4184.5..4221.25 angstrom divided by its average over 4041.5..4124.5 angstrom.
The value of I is 1.09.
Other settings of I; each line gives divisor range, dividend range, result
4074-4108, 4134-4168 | 1.15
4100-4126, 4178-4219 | 1.11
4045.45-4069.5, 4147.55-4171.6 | 1.08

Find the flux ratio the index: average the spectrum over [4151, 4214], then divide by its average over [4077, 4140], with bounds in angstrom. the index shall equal 1.05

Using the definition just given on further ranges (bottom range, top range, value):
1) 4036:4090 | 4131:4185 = 1.02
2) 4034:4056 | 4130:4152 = 1.03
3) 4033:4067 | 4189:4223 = 1.02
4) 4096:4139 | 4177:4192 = 1.04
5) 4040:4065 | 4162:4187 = 1.02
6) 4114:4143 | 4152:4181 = 1.01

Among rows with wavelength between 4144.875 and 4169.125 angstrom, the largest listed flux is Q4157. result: 19.05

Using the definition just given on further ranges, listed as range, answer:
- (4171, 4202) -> 17.73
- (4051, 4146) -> 17.91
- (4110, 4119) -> 17.7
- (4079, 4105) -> 17.86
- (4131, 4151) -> 17.88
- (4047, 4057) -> 17.23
